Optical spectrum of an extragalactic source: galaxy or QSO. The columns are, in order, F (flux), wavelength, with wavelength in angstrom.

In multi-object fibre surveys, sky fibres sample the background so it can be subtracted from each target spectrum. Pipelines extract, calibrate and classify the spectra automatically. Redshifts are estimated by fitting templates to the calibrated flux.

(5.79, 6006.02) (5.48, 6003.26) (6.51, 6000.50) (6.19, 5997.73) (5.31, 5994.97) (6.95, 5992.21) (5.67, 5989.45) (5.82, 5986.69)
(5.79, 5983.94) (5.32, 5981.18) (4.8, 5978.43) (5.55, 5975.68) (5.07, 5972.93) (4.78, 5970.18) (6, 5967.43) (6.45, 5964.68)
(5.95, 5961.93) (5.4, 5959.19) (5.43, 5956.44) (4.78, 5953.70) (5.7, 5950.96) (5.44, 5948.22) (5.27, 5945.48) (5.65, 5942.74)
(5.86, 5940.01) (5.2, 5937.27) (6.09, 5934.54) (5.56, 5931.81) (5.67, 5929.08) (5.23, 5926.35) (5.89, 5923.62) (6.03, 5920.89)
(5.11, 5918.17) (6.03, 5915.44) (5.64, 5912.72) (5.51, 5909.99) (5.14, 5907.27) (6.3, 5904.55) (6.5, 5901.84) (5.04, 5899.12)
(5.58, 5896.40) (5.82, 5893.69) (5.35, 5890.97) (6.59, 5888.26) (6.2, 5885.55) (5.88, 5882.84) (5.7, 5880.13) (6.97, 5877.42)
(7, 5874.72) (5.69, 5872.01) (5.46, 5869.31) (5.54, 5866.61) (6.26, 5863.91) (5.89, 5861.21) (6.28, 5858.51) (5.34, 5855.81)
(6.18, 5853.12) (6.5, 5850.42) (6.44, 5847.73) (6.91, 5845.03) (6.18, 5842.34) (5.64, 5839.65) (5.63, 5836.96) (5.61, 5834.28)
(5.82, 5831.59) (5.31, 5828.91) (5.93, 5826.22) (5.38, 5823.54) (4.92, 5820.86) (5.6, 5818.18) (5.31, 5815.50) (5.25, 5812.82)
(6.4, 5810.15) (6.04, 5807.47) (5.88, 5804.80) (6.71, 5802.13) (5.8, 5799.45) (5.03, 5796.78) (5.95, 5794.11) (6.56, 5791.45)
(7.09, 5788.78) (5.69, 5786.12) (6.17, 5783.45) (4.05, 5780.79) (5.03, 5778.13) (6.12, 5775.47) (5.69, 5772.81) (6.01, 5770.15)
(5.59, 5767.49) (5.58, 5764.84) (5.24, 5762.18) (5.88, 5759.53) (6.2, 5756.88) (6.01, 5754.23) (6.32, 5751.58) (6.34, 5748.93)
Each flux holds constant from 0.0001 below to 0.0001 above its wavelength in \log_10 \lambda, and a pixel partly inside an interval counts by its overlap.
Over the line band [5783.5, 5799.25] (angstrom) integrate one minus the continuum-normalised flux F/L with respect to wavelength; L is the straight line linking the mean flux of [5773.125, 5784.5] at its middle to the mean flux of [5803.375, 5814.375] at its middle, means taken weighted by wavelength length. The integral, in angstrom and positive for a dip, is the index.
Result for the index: -1.36 angstrom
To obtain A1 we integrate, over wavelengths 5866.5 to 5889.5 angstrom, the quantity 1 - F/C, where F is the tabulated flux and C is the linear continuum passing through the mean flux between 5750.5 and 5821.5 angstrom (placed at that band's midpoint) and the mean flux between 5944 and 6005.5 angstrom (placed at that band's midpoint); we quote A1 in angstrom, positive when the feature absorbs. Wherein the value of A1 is -1.8 angstrom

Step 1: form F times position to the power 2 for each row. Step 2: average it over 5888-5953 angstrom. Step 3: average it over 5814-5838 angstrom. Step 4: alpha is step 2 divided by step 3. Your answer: 1.06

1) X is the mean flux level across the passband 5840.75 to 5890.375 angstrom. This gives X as 6.15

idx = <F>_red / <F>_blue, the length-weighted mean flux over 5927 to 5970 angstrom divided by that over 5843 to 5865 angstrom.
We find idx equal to 0.90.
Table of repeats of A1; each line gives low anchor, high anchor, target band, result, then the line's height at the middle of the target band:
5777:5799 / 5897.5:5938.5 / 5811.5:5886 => -2.6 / 5.69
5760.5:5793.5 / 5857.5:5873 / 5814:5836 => 1.2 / 5.8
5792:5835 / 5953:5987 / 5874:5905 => -2.6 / 5.59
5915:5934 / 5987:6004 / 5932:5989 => 3.1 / 5.84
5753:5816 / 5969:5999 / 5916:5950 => 0.2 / 5.63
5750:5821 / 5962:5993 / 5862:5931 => -1.6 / 5.71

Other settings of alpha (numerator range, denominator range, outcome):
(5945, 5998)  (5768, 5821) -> 1.02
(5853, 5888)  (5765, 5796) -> 1.08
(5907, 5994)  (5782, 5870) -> 0.99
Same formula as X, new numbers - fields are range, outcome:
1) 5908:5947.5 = 5.61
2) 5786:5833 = 5.82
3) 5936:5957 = 5.42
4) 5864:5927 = 5.85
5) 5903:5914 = 5.66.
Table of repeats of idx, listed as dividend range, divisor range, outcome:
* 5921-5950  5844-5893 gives 0.92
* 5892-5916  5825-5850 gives 0.96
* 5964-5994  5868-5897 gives 0.93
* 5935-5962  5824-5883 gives 0.91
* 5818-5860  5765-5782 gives 1.08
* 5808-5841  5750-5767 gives 0.95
